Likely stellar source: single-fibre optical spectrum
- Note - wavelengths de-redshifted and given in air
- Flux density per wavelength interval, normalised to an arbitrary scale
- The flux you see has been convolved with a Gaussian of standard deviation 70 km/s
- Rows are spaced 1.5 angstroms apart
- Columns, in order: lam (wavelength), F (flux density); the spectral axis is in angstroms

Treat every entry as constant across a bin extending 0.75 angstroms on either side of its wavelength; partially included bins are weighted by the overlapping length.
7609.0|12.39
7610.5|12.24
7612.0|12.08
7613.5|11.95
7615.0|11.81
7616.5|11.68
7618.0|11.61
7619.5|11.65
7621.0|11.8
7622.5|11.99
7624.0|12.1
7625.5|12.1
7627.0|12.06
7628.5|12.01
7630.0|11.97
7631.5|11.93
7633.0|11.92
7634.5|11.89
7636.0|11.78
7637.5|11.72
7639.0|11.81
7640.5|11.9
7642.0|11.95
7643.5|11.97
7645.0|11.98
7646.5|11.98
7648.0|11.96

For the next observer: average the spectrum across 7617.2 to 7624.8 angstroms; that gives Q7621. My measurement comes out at 11.8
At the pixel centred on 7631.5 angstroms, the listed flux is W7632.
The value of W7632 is 11.93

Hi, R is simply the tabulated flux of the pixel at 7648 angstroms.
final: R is 11.96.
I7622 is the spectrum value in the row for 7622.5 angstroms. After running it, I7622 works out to 11.99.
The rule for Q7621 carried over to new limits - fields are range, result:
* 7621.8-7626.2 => 12.1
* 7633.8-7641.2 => 11.8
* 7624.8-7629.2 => 12.1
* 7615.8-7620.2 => 11.6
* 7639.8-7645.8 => 12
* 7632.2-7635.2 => 11.9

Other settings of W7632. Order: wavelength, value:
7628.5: 12.01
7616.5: 11.68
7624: 12.1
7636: 11.78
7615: 11.81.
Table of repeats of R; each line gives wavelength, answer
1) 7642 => 11.95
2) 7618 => 11.61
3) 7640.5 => 11.9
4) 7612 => 12.08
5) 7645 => 11.98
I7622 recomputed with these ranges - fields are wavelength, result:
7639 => 11.81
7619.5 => 11.65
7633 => 11.92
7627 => 12.06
